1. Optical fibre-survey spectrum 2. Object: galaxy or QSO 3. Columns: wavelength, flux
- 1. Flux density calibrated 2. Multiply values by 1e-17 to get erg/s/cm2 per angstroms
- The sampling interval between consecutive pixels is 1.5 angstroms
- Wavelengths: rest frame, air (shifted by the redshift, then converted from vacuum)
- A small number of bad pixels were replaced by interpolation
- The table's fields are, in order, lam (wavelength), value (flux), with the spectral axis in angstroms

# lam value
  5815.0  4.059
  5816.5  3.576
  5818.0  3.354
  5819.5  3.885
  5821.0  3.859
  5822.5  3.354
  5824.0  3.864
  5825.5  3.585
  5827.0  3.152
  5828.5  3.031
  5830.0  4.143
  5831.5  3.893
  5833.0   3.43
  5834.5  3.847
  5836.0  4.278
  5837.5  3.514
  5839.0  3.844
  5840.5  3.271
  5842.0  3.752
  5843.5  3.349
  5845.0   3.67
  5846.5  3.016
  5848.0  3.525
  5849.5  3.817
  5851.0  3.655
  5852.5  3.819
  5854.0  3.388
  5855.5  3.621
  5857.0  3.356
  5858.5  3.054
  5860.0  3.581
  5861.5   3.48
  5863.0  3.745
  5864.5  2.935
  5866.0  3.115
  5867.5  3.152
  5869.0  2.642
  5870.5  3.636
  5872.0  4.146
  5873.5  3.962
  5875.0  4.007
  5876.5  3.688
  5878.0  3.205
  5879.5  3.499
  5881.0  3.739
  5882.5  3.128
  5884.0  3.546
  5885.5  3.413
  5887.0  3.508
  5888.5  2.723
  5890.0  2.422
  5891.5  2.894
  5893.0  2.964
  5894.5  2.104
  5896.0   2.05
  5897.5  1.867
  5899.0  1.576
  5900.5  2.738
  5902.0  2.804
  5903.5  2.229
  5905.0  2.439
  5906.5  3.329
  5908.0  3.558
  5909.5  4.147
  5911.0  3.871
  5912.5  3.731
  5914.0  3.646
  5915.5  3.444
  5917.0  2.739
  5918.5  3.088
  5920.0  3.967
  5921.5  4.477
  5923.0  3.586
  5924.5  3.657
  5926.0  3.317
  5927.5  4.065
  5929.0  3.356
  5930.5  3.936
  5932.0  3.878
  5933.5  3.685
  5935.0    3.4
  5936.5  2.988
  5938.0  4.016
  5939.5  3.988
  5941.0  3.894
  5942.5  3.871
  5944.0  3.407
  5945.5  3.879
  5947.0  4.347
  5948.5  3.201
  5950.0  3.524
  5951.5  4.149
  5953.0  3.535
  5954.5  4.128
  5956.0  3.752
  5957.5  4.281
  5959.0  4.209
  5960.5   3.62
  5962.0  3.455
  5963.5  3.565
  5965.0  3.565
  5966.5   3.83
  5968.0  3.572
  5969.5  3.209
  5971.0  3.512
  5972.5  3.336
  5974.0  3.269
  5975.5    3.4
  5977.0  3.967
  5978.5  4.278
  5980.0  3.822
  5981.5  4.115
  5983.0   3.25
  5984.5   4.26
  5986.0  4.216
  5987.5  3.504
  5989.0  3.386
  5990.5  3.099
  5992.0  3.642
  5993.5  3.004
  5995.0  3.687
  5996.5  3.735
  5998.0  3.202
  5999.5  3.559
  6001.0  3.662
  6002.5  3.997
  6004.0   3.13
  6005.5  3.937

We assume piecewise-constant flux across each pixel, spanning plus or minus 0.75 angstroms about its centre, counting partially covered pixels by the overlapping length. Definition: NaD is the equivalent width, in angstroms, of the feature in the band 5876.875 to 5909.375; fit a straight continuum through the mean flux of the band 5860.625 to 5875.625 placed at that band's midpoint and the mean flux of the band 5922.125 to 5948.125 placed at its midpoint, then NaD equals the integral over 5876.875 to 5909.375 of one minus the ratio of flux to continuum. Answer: 6.25 angstroms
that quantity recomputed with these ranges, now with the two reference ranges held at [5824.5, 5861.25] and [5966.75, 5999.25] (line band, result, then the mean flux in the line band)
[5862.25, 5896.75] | 3.4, 3.23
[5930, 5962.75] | -1.7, 3.78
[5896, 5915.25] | 3.3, 2.97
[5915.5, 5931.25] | -0.1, 3.61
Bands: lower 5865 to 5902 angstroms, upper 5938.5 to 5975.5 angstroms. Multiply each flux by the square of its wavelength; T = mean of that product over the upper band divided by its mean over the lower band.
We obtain 1.2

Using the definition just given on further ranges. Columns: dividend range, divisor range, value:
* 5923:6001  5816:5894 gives 1.10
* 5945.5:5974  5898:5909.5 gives 1.37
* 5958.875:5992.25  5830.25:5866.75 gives 1.07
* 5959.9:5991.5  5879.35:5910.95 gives 1.29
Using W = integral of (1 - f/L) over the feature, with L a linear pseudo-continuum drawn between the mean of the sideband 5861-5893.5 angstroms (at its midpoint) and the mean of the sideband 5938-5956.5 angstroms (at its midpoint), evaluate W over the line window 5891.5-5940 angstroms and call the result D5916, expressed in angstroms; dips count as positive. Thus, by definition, 4.8 angstroms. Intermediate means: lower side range 3.35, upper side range 3.82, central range 3.26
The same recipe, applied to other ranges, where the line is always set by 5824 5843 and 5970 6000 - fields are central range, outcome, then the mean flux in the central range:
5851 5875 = 1.16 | 3.47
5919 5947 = -1.00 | 3.75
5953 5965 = -0.68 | 3.82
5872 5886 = 0.11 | 3.61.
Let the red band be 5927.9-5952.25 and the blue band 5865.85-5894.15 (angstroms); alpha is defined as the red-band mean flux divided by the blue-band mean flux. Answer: 1.1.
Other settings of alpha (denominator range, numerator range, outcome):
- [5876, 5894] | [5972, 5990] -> 1.16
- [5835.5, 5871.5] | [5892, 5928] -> 0.90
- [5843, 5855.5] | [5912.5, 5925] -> 1.01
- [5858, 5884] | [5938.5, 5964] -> 1.10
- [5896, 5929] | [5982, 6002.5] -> 1.11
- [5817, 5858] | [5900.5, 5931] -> 0.96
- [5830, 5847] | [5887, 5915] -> 0.78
